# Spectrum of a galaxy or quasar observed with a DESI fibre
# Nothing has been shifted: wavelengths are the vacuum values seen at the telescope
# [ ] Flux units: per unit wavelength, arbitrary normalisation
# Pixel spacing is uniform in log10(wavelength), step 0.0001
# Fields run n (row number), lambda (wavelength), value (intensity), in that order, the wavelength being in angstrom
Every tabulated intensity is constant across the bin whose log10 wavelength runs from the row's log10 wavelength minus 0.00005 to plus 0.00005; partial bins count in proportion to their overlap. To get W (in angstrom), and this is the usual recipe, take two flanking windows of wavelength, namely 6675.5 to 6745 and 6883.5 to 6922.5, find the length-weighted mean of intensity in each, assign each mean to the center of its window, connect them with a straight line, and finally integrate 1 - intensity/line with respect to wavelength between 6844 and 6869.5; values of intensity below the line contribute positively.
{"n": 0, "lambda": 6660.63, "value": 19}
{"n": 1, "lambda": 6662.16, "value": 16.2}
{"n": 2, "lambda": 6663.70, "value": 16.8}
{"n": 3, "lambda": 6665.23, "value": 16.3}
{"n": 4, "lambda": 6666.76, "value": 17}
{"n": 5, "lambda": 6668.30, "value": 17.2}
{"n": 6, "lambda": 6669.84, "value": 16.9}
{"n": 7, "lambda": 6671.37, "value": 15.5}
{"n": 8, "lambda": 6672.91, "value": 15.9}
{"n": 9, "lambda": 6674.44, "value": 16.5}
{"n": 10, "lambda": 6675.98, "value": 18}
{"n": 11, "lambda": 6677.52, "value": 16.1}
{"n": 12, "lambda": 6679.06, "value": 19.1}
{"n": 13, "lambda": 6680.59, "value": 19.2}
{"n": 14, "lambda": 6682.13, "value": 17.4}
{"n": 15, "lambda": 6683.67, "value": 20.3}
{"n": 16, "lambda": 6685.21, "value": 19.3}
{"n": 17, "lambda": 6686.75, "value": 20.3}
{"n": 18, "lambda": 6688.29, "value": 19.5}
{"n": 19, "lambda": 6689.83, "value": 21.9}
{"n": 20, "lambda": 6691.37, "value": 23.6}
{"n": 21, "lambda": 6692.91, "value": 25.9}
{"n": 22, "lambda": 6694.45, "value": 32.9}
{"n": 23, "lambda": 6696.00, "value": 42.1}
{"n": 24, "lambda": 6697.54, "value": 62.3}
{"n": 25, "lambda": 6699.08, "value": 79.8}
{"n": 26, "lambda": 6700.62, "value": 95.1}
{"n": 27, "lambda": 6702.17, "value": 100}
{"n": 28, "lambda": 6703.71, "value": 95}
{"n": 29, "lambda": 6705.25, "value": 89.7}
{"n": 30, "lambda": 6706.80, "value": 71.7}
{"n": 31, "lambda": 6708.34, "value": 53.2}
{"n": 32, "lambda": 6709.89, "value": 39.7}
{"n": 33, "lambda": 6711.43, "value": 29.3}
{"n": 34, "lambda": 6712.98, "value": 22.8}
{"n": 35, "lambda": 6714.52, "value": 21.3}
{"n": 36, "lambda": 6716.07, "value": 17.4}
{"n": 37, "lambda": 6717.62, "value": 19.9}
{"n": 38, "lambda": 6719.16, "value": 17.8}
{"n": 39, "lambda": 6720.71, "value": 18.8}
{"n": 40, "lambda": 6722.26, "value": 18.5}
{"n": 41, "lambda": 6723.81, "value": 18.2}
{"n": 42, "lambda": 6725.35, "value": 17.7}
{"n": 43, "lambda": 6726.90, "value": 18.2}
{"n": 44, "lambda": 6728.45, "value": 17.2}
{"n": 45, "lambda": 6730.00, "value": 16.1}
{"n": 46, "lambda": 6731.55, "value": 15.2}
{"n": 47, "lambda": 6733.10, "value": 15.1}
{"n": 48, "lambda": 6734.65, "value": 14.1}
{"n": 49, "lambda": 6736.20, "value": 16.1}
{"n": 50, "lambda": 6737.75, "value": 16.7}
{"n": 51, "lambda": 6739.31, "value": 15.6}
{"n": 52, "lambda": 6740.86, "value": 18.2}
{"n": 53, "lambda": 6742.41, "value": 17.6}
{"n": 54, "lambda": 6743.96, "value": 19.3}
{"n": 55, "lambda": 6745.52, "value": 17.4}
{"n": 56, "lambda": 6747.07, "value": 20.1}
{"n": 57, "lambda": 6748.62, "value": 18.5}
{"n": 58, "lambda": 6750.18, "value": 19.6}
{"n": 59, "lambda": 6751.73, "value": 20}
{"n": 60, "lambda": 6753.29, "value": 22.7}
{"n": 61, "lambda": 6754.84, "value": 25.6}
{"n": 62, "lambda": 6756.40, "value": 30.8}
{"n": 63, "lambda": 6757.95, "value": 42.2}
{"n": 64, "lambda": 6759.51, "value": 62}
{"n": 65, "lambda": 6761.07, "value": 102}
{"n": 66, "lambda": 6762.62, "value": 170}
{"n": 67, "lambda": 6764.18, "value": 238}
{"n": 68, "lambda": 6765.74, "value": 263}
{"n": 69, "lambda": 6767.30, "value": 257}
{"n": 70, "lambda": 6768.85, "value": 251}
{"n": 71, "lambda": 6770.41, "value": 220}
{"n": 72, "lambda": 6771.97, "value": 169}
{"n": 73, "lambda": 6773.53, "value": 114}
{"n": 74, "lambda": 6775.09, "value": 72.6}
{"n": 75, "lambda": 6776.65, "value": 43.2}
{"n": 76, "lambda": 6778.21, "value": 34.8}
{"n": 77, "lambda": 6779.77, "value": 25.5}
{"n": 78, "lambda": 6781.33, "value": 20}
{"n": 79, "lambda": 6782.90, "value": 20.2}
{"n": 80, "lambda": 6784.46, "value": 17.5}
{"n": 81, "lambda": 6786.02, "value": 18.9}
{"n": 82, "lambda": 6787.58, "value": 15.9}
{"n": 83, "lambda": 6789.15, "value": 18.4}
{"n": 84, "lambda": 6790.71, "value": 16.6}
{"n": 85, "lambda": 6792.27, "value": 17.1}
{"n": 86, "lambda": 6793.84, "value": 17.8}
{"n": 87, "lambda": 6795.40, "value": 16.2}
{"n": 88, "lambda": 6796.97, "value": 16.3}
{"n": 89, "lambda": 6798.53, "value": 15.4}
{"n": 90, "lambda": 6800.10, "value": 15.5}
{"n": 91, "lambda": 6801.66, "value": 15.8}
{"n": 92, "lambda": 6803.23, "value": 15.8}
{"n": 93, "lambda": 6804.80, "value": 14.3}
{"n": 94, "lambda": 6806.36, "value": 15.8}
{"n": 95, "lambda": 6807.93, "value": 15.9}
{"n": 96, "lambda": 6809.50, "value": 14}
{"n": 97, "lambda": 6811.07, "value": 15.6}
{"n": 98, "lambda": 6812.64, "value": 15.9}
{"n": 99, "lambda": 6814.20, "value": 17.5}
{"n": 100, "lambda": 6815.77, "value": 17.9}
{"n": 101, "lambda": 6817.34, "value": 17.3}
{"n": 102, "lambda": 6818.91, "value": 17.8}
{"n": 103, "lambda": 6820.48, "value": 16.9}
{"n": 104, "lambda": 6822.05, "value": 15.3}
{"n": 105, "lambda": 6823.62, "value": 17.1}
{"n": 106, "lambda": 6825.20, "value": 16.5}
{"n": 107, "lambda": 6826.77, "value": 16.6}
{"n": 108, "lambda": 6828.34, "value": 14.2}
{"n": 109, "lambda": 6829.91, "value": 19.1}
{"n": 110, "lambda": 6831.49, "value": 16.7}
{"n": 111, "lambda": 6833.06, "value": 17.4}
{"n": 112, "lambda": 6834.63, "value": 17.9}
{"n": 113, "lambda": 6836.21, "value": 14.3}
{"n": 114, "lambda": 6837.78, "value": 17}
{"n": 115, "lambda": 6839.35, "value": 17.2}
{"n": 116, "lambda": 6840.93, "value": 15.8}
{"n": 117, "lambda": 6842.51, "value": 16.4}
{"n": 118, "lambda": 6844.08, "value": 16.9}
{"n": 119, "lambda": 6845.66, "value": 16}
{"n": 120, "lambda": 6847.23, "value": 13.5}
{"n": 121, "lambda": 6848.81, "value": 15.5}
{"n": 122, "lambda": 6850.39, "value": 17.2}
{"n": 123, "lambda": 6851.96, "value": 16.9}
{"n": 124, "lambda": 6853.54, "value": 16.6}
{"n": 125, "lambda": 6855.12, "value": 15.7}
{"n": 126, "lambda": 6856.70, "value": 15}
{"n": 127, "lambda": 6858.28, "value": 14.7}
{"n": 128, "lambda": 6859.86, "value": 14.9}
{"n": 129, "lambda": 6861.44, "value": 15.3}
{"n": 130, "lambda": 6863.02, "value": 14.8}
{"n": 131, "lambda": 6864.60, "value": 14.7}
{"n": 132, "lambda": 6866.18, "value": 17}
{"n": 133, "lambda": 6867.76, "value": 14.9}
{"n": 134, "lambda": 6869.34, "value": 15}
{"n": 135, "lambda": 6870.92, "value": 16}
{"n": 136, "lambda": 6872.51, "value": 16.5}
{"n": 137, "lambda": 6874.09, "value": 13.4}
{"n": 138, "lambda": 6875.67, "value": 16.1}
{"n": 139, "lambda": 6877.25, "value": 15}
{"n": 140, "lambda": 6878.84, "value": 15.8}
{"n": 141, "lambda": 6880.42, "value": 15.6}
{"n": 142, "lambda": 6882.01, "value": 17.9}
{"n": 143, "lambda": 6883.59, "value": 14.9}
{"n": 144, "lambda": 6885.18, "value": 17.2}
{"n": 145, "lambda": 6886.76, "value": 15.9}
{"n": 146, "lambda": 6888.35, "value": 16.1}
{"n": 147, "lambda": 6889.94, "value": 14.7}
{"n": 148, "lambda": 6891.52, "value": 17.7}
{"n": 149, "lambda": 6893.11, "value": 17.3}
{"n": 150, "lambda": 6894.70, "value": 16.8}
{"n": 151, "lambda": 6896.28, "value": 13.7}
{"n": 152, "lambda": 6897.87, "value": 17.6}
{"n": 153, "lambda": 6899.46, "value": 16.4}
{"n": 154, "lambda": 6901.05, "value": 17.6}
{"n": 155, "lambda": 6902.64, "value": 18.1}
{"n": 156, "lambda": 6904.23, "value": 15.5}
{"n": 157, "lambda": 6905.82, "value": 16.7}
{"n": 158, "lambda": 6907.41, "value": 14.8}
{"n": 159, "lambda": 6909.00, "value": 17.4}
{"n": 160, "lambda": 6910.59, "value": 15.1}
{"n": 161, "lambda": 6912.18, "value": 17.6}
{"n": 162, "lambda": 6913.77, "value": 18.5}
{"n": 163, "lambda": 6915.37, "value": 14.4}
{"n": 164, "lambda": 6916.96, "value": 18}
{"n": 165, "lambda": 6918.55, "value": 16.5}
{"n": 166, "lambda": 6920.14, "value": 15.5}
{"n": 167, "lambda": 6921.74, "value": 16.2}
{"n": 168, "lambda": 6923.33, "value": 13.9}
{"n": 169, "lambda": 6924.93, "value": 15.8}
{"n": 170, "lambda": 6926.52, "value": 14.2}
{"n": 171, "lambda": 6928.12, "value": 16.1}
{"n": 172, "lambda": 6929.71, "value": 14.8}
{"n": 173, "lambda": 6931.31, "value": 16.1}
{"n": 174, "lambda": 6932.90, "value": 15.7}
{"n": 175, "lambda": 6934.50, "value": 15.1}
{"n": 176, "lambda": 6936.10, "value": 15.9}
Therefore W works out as 5.6 angstrom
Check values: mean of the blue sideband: 31.2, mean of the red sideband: 16.4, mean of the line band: 15.5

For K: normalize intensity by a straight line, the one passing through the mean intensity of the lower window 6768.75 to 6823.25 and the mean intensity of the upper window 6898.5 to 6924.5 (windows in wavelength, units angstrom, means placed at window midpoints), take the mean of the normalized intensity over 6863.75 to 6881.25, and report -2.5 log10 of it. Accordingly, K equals 0.440 mag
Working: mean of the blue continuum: 36.6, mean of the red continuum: 16.4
